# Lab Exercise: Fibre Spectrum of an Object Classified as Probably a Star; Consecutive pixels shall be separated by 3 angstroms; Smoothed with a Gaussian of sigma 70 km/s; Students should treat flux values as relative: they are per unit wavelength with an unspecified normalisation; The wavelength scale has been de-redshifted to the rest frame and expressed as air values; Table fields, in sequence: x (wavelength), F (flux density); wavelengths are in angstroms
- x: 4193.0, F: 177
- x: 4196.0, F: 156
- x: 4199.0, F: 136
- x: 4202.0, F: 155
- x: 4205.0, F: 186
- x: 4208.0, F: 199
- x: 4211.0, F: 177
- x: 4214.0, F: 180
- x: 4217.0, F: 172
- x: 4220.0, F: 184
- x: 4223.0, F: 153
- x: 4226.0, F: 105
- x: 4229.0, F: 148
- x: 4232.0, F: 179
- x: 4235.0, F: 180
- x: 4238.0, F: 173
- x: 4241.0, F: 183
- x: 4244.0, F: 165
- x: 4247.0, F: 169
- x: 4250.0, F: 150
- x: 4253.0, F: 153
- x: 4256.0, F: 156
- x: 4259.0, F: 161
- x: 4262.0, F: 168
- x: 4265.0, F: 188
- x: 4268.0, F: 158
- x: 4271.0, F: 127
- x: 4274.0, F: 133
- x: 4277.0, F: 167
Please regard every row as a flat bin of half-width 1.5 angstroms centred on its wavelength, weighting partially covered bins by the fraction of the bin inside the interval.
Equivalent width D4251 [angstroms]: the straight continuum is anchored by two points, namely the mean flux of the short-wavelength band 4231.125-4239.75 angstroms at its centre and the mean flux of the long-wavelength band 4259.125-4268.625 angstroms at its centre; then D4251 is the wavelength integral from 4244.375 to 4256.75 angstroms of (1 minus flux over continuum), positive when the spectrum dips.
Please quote 1.2 angstroms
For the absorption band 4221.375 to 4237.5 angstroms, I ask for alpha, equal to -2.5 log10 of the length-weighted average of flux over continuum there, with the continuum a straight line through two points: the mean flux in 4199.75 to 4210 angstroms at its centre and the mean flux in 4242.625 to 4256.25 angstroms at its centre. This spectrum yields 0.08 mag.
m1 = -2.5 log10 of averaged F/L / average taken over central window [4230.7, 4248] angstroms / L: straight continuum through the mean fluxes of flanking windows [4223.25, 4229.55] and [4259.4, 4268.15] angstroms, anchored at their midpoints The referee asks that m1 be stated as -0.217 mag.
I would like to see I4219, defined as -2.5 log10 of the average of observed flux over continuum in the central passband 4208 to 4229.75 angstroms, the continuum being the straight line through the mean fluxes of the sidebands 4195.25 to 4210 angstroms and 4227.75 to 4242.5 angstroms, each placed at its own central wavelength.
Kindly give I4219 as 0.046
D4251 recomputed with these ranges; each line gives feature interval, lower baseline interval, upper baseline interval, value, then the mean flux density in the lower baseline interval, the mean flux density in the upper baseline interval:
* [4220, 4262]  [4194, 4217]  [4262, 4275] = 0.06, 170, 154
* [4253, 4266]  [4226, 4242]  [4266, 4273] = -1.29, 166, 145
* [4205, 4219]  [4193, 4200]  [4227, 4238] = -2.07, 153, 167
